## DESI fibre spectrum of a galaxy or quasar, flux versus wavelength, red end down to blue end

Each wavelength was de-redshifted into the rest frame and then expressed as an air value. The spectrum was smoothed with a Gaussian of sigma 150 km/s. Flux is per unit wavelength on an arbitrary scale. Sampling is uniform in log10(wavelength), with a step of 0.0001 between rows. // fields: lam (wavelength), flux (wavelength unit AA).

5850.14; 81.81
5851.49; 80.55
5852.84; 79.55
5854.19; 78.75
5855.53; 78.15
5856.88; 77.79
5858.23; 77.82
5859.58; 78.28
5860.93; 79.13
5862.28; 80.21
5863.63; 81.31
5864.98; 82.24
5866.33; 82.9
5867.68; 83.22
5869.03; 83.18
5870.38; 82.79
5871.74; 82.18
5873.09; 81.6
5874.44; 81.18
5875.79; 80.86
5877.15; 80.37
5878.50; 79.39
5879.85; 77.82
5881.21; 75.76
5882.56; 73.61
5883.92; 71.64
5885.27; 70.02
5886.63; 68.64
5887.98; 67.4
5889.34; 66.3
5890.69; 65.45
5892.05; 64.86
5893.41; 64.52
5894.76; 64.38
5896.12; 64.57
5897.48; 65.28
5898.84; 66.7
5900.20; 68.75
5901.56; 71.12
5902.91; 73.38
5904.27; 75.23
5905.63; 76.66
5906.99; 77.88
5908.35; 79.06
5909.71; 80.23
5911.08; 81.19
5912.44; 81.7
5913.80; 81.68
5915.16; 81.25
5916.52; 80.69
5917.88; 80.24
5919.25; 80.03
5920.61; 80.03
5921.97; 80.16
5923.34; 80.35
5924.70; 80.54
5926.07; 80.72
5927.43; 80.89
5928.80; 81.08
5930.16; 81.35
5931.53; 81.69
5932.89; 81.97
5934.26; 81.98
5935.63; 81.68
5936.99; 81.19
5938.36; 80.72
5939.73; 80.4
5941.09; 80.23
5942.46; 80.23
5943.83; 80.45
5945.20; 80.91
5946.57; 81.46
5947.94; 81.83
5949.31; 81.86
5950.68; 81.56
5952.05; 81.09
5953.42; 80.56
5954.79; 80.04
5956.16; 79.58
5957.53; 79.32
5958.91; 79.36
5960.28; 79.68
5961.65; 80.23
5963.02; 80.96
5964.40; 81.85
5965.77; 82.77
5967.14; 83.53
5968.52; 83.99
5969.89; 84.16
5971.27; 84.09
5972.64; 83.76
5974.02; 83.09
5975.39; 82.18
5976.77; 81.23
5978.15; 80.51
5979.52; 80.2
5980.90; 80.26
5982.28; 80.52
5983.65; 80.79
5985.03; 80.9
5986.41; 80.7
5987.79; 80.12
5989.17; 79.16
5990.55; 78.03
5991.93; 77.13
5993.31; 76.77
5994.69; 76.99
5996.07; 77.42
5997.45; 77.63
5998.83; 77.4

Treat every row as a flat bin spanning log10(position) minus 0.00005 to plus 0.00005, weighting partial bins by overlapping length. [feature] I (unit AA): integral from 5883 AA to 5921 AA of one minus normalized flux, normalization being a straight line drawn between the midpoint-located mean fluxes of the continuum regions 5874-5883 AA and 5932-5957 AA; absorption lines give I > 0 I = 3.0 AA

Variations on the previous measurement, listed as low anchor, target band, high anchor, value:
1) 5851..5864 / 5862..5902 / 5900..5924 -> 2.34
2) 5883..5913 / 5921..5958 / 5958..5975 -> -1.46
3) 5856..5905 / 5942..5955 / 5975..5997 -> -0.54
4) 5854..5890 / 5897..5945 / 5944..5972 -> 0.64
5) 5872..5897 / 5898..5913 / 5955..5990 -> -0.21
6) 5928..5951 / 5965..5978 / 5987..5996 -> -0.63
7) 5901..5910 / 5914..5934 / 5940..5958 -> -0.69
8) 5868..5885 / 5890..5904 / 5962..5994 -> 2.17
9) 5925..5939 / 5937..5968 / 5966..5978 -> 0.50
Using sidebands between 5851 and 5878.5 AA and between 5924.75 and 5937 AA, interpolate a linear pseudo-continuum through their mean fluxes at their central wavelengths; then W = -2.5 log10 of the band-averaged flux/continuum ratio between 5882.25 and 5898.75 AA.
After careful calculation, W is 0.204 mag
